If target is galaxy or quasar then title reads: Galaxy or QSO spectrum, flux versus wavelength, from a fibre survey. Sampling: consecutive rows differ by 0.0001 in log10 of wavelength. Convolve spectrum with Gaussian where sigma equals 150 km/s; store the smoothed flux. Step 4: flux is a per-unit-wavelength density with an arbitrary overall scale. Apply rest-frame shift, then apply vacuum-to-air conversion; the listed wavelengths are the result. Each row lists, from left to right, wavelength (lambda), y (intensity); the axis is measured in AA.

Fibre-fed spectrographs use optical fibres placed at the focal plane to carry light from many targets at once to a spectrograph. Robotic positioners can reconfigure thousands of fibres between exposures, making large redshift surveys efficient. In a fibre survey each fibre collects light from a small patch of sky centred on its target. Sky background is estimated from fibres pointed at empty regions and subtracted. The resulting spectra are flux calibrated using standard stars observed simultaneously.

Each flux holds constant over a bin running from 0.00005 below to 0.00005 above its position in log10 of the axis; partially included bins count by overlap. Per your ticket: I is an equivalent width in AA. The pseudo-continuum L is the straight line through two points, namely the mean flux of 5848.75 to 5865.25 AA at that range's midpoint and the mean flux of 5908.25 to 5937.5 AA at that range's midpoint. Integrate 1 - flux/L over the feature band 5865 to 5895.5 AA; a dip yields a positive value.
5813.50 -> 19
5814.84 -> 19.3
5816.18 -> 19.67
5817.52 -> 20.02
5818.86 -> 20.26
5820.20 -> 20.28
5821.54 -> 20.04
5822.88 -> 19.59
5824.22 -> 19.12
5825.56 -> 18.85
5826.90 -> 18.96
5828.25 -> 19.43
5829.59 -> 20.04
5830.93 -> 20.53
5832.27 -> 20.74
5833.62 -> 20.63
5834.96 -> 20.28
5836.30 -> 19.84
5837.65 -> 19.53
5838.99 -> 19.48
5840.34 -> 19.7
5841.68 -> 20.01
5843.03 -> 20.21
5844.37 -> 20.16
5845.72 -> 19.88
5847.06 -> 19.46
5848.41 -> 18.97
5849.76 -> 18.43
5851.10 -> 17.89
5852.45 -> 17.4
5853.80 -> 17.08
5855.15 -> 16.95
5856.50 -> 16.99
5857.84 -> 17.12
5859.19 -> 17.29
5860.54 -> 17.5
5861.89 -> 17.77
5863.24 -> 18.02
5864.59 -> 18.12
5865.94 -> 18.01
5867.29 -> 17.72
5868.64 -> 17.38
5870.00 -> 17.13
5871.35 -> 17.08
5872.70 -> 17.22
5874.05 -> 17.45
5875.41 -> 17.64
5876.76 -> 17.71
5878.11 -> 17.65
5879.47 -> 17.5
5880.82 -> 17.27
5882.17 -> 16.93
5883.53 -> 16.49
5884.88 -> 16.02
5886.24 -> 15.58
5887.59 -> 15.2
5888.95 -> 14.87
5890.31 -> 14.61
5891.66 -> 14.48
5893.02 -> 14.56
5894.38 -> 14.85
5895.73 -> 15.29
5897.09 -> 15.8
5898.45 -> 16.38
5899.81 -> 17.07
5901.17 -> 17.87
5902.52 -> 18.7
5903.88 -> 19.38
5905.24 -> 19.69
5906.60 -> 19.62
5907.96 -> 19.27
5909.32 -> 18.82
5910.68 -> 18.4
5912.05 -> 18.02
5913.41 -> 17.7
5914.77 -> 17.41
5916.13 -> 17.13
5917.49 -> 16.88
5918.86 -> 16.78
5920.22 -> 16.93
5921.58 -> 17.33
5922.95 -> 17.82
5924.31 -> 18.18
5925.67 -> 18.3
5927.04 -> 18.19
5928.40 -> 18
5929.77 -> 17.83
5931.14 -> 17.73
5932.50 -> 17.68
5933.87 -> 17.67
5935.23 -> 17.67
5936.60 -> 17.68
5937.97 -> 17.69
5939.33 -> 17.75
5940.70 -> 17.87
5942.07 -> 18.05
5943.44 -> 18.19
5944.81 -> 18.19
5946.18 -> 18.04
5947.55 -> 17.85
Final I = 1.9 AA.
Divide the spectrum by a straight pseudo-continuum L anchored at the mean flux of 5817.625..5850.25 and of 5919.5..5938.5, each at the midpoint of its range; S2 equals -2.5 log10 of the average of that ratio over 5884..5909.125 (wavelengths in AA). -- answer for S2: 0.109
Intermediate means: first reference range 19.8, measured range 16.7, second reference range 17.8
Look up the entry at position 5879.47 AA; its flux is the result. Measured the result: 17.5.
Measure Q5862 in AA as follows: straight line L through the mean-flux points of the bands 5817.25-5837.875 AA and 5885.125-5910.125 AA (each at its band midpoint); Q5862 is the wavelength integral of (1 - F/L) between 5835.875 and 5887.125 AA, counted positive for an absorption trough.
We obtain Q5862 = 1.3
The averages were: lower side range 19.9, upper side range 16.8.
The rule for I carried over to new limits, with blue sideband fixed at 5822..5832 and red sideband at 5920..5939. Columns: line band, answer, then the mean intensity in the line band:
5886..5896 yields 1.9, 14.9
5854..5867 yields 1.0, 17.5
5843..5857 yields 0.5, 18.4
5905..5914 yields -0.3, 18.7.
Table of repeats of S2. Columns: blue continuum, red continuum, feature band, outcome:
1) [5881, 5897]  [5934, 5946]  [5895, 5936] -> -0.07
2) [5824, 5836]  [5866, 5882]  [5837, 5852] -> -0.02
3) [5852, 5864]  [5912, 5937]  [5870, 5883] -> 0.00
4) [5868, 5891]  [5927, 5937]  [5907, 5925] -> -0.02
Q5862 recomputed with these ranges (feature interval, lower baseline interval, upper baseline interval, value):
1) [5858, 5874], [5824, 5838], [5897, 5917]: 1.3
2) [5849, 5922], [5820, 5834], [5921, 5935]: 5.8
